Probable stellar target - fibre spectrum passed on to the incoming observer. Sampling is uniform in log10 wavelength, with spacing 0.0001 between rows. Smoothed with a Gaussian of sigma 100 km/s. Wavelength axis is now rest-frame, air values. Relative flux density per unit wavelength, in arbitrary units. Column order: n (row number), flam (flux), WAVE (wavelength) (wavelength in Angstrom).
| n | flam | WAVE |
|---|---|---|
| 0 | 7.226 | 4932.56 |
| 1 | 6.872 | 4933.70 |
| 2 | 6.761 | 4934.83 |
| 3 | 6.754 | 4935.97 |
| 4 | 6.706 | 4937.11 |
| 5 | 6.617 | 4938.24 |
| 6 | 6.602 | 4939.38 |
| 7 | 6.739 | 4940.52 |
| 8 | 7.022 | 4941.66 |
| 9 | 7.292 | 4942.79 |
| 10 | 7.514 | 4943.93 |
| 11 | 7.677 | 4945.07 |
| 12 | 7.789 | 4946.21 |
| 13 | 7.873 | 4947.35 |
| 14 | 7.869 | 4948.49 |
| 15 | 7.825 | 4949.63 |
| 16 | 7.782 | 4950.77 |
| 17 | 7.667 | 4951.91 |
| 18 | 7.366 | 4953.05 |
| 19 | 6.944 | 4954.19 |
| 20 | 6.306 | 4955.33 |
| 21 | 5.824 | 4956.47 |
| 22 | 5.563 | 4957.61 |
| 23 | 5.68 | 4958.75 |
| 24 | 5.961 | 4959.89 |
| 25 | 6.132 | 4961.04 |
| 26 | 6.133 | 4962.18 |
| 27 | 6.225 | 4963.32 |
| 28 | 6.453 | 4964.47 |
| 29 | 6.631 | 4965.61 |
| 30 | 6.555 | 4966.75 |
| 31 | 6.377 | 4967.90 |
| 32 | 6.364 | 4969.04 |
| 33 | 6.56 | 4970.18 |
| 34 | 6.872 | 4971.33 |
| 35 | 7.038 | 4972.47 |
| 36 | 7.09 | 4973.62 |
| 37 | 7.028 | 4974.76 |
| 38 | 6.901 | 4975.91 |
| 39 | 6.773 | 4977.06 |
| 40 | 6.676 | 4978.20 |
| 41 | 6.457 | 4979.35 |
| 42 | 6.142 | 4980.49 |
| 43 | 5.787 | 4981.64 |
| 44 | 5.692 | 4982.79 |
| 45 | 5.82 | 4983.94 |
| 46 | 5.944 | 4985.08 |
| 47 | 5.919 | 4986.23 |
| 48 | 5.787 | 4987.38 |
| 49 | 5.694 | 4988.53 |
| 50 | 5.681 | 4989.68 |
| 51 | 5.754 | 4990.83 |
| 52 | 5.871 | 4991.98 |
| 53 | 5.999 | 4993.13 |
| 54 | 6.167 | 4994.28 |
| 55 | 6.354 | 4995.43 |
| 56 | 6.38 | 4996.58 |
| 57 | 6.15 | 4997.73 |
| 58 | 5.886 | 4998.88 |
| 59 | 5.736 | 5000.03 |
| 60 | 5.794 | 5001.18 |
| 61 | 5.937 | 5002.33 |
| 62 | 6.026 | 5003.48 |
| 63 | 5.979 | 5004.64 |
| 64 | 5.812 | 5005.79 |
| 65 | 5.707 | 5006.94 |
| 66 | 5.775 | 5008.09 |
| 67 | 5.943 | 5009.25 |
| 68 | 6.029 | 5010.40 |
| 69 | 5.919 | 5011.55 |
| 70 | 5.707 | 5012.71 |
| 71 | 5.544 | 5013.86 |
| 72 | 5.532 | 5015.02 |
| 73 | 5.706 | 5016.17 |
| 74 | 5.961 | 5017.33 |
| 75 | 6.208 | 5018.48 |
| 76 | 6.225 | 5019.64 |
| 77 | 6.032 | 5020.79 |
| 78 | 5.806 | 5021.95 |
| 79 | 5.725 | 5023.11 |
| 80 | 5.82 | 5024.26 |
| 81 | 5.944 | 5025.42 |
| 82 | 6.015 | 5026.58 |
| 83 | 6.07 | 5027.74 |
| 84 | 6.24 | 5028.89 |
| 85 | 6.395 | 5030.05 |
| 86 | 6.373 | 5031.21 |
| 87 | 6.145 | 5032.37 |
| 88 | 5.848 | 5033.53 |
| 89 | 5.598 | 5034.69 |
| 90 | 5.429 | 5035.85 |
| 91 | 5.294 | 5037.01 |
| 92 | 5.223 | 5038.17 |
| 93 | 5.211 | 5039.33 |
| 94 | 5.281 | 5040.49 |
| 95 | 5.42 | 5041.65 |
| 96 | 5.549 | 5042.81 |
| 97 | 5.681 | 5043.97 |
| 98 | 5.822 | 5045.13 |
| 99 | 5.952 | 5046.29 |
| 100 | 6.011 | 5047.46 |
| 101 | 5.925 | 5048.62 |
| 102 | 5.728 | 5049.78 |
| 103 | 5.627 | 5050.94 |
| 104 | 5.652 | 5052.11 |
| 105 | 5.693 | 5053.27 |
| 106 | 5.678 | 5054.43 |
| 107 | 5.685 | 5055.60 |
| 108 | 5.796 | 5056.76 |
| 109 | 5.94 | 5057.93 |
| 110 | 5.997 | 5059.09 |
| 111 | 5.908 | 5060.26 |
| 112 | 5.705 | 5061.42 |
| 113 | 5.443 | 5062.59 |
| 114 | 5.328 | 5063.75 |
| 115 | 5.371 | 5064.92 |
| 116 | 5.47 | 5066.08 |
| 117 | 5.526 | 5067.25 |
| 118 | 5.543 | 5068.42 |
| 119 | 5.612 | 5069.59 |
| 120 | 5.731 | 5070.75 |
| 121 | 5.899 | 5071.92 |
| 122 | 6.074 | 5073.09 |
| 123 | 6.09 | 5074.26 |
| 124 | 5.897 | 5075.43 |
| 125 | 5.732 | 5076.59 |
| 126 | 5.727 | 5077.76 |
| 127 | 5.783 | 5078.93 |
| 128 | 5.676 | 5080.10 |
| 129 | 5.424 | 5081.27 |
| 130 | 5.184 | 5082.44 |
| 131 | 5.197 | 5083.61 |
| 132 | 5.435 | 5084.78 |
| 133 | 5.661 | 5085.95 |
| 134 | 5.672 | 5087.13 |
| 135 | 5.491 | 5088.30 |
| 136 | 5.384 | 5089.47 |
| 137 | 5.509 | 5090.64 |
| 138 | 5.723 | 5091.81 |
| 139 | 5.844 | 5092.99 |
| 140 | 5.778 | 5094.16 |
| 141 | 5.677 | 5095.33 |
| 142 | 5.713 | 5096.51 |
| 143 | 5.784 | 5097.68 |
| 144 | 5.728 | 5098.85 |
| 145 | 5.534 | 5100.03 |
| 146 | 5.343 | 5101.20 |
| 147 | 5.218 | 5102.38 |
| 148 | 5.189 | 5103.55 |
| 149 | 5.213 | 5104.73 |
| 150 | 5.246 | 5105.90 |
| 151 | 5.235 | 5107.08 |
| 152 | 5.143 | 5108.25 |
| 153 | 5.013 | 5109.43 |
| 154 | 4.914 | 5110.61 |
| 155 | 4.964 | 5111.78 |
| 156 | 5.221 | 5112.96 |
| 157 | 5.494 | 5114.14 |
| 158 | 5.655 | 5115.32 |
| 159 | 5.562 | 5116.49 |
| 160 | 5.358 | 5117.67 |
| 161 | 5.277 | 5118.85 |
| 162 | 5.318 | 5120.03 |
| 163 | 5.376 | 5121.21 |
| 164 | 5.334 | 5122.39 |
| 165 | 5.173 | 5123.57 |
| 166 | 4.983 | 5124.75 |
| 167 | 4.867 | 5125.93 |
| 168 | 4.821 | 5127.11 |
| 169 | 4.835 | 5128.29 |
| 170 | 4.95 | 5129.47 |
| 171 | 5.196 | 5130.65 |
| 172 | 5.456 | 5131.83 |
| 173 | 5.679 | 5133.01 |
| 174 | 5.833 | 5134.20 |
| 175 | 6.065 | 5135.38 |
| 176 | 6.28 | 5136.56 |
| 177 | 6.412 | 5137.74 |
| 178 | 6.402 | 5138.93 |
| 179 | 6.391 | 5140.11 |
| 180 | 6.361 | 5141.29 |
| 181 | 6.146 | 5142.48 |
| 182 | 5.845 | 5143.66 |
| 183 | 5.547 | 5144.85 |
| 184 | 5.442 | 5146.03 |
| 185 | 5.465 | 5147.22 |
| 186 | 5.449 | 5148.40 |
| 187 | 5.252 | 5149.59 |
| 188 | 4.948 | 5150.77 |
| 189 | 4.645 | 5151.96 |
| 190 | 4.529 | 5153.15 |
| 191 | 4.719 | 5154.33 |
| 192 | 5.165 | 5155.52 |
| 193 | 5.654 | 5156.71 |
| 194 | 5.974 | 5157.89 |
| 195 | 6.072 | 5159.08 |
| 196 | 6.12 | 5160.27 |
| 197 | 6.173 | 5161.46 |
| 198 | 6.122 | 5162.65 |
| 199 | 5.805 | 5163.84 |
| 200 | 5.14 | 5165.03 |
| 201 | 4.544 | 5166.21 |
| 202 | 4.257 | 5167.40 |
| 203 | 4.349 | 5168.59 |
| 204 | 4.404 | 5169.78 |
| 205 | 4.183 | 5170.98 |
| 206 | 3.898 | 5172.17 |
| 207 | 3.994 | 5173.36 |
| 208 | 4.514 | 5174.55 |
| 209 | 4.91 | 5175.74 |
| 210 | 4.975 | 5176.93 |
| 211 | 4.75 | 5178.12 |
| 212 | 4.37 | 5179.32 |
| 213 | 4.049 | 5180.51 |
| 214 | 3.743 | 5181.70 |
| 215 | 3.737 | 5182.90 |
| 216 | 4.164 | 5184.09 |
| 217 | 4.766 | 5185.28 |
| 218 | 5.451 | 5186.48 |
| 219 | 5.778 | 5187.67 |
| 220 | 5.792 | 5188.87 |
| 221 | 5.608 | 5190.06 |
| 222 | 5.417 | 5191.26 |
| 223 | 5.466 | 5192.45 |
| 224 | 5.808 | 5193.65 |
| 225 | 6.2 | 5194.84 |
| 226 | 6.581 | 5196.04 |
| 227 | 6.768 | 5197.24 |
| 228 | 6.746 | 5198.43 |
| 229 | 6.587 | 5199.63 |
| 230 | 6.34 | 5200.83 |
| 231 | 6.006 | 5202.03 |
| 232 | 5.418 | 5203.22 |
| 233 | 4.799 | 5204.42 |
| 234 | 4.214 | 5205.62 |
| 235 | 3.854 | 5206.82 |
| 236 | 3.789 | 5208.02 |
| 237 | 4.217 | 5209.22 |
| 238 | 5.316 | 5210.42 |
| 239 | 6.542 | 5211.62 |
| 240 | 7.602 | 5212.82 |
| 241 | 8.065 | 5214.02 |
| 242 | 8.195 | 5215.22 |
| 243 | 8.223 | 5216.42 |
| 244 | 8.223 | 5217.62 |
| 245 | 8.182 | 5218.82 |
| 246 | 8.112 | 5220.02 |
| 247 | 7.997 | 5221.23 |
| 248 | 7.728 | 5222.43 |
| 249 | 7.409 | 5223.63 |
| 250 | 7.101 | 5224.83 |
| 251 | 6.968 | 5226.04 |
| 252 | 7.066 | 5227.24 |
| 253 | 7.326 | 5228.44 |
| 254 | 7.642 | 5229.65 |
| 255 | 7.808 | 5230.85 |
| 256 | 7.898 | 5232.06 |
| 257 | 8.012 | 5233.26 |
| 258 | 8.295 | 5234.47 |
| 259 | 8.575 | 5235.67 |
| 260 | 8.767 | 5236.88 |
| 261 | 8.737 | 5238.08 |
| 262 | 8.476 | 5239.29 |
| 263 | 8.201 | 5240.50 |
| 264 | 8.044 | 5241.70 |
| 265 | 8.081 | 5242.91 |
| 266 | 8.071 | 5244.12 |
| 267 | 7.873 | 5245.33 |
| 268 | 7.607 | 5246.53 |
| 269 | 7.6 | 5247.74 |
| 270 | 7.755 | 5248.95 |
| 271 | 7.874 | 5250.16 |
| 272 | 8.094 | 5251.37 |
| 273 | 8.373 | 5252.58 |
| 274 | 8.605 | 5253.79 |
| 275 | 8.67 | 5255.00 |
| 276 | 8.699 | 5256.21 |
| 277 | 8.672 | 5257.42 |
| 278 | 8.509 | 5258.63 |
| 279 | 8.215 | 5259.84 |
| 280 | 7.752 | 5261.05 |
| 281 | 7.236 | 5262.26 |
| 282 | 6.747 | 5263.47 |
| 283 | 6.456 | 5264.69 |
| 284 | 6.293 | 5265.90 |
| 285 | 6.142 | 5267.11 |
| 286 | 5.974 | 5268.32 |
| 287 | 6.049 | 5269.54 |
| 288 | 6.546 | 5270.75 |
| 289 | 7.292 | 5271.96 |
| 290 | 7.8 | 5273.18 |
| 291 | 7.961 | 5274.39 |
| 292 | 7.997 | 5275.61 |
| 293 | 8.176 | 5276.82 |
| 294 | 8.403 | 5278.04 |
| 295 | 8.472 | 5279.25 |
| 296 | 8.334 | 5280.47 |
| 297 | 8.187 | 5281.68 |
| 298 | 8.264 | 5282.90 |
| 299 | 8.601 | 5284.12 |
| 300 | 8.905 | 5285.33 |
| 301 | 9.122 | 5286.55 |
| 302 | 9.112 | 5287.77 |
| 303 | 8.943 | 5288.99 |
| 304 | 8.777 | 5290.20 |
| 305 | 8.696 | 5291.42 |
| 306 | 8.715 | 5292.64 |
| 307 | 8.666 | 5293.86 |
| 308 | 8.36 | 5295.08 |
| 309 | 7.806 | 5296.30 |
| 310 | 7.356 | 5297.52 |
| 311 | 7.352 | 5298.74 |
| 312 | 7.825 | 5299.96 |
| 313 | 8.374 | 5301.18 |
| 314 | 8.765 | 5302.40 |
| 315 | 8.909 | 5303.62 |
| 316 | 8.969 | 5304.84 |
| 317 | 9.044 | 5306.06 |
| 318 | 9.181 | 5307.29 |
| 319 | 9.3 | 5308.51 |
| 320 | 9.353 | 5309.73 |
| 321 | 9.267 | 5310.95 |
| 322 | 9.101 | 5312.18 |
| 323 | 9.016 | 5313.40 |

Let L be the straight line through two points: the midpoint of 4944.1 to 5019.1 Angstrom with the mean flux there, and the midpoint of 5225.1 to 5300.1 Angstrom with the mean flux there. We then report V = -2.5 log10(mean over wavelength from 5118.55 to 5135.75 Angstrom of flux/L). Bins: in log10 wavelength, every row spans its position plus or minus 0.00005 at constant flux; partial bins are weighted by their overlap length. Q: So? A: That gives 0.33 mag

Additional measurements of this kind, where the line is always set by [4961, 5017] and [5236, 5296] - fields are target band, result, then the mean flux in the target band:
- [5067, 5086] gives 0.187 mag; 5.66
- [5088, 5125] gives 0.273 mag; 5.39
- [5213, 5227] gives -0.015 mag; 7.81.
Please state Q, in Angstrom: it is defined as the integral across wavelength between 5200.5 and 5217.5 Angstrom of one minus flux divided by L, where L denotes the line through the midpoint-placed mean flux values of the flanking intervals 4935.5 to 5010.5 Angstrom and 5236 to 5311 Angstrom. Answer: 3.97 Angstrom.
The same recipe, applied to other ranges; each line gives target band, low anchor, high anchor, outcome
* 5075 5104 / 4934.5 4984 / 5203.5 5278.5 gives 6.1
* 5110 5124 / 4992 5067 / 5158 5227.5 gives 1.1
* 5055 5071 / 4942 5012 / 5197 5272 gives 2.5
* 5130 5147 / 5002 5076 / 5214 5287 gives 2.1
